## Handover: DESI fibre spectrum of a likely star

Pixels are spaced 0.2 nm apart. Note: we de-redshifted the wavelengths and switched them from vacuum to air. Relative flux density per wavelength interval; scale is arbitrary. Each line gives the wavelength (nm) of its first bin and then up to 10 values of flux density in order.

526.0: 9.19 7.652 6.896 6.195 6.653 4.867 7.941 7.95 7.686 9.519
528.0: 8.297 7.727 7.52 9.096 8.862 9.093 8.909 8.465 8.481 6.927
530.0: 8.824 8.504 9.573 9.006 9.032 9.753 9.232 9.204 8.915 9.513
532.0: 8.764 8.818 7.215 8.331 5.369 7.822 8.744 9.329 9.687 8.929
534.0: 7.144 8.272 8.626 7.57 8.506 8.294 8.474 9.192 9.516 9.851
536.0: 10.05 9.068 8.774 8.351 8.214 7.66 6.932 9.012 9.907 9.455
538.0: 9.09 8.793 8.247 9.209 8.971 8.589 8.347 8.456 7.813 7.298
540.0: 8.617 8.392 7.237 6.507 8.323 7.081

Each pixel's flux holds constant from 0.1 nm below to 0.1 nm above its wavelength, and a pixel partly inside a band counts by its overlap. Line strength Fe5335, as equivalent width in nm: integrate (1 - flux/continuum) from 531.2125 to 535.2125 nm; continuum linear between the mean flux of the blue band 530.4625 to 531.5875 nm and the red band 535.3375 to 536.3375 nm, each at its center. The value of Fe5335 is 0.41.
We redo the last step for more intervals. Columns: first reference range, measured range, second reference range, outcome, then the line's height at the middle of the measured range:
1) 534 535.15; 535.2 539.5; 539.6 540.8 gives -0.490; 7.93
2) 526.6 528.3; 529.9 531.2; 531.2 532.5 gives -0.112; 8.4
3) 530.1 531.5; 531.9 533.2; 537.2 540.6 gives 0.178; 9.03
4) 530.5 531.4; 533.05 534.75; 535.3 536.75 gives 0.132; 9.23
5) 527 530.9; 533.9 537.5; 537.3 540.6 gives -0.018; 8.49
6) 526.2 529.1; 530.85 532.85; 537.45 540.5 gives -0.140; 8.04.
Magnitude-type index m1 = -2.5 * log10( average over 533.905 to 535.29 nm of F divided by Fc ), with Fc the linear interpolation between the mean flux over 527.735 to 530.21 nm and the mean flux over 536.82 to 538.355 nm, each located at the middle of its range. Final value 0.06 mag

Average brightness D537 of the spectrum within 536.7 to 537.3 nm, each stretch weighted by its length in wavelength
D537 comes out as 7.6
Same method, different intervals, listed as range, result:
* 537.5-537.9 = 9.68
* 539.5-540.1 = 7.91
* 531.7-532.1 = 9.14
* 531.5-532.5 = 8.64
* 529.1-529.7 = 8.62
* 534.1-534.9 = 8.24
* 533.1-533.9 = 9.17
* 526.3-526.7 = 6.55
